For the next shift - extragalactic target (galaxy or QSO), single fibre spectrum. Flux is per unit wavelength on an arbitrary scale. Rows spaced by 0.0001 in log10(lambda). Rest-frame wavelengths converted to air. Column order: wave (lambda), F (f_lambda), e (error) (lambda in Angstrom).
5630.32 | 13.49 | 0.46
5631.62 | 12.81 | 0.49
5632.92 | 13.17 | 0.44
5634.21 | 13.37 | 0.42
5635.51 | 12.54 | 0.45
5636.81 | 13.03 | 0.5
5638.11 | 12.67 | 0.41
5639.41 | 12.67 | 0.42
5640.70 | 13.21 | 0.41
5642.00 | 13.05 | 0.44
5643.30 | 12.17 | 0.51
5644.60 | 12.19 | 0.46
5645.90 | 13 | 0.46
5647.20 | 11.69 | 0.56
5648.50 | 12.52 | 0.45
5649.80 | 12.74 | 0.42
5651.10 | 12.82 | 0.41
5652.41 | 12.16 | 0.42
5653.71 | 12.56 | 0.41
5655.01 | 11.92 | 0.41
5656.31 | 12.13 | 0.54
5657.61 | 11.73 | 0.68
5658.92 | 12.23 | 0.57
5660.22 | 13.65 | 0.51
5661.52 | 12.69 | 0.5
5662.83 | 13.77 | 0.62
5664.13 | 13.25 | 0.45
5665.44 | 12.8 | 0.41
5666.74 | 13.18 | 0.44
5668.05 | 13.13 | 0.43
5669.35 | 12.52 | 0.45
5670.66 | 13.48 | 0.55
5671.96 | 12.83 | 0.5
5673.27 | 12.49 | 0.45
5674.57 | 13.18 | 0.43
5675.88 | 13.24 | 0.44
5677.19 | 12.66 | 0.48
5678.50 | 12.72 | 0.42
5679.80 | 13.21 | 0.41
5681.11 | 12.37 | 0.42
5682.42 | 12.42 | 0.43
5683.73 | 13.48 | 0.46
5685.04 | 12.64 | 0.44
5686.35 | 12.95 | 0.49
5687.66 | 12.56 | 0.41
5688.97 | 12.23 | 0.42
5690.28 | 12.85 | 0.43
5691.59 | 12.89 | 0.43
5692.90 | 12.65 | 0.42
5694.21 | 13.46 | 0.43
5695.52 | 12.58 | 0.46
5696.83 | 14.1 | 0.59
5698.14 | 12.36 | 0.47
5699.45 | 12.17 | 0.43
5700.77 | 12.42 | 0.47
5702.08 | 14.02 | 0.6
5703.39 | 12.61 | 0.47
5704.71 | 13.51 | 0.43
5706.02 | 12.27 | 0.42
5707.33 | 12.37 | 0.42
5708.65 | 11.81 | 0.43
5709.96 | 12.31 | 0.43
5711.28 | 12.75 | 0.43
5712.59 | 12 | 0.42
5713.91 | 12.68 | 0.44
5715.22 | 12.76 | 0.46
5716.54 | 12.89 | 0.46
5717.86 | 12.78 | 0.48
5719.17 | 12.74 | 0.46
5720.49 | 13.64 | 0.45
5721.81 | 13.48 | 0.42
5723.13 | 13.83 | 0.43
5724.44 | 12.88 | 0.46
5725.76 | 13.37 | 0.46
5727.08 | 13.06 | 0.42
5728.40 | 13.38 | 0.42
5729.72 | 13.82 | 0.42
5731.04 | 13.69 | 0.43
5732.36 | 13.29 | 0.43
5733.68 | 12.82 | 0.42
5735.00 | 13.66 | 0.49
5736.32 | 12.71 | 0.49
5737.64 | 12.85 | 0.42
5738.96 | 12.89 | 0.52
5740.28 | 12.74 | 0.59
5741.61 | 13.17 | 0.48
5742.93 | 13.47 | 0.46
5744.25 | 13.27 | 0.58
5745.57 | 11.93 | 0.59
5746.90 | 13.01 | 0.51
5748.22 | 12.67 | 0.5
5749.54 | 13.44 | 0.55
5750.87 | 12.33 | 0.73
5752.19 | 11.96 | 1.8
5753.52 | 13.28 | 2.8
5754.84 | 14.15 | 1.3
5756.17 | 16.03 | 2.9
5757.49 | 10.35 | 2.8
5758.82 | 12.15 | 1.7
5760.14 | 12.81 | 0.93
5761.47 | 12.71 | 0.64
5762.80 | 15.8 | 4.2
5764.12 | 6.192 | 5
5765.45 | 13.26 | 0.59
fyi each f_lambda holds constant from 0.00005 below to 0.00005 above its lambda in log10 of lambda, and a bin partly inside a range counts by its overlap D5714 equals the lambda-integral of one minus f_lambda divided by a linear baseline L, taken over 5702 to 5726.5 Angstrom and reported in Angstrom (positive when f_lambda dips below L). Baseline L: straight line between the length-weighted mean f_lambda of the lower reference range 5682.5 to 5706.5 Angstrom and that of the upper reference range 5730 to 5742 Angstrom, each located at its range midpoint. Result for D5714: 0.2 Angstrom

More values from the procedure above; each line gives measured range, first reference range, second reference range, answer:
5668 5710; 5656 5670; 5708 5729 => 0.21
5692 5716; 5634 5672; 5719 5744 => 0.63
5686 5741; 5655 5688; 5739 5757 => 0.36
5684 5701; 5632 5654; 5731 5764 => 0.04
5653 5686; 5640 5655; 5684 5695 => -0.36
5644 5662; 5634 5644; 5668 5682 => 0.57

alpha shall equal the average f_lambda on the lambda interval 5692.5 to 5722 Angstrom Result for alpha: 12.8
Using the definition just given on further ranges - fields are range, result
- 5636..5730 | 12.8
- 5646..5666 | 12.6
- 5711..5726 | 13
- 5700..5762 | 13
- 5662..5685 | 13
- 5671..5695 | 12.8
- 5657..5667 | 12.9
